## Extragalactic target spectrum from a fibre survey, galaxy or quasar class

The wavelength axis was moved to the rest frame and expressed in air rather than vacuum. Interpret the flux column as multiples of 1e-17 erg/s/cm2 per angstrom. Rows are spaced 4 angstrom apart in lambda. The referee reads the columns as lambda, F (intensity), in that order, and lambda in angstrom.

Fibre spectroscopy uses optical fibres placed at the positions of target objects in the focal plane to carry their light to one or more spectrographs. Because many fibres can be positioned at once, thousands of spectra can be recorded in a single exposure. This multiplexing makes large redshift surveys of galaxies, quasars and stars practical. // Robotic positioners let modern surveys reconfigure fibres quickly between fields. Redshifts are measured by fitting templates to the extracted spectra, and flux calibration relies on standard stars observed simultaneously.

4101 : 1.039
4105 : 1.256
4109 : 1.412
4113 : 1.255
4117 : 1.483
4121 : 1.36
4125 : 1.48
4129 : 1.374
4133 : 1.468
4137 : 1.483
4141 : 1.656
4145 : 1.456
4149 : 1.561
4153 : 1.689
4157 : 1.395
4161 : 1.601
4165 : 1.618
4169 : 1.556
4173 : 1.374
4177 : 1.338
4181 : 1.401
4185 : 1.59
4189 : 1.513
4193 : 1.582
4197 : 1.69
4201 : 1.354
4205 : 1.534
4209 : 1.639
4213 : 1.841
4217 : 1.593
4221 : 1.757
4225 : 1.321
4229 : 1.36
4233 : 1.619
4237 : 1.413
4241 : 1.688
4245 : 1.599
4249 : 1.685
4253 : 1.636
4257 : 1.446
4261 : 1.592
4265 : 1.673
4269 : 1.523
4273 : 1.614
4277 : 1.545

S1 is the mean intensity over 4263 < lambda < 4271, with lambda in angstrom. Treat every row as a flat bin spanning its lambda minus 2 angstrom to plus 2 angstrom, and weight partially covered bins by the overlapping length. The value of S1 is 1.6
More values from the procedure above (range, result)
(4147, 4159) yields 1.55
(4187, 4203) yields 1.53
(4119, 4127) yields 1.42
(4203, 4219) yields 1.65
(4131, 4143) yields 1.54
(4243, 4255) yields 1.64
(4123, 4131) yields 1.43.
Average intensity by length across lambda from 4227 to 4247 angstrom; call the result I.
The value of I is 1.54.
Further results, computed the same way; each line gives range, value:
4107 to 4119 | 1.38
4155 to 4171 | 1.54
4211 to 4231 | 1.57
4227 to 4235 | 1.49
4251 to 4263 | 1.56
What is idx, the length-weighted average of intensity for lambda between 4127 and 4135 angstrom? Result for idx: 1.42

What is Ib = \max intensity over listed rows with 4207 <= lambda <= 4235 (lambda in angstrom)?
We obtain 1.841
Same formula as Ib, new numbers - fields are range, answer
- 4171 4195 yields 1.59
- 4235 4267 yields 1.688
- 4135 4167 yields 1.689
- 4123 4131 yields 1.48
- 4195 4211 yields 1.69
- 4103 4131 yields 1.483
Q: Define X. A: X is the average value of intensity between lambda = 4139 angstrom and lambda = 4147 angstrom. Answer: 1.56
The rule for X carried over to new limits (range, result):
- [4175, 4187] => 1.44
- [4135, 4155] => 1.57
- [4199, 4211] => 1.51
